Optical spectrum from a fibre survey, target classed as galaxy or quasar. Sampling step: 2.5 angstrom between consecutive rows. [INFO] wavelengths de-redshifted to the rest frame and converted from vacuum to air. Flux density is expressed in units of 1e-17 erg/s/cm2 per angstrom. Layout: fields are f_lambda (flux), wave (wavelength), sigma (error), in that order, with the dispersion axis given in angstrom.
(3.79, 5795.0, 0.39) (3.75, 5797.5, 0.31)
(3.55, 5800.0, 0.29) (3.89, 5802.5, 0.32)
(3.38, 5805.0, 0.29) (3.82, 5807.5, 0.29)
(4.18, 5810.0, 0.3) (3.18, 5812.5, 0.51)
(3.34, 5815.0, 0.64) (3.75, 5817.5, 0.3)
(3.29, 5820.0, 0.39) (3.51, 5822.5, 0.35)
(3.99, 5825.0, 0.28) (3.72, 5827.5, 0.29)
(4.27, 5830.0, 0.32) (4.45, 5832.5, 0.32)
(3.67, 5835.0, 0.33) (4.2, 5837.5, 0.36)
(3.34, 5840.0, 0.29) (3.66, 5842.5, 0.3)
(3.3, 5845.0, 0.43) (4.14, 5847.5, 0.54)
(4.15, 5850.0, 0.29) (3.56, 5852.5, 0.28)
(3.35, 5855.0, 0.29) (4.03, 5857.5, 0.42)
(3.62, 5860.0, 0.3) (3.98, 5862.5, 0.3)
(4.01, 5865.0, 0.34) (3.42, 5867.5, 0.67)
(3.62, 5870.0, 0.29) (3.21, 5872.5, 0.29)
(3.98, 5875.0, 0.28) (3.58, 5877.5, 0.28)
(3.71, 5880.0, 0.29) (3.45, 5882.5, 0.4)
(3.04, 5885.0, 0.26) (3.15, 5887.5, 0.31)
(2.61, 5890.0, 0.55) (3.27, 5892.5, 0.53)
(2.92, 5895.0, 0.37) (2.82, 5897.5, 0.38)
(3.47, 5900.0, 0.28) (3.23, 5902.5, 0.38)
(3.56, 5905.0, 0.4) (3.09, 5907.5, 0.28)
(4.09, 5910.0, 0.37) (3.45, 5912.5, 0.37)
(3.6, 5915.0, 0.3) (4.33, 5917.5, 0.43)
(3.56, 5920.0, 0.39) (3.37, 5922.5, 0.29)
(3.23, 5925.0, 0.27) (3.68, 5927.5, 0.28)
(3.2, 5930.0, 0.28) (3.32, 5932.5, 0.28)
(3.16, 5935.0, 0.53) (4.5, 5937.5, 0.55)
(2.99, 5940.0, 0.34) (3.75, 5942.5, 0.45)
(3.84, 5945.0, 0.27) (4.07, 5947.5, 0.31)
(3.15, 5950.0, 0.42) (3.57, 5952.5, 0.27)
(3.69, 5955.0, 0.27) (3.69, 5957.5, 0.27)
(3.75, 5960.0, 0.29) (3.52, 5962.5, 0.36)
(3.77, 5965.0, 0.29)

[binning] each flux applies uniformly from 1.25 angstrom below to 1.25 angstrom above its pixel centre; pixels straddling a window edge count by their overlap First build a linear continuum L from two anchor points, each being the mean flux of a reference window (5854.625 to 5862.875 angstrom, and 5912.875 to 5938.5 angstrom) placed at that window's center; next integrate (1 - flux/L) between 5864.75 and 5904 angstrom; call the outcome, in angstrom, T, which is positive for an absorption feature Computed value 3.9 angstrom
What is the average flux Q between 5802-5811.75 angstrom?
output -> 3.78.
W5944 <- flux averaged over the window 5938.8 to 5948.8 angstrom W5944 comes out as 3.66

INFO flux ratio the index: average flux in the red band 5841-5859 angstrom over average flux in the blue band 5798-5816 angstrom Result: 1.03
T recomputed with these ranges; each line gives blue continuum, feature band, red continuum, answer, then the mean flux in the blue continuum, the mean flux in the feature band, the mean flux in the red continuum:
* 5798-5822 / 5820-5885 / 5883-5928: -4.5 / 3.6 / 3.73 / 3.36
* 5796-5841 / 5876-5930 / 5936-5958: 4.6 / 3.74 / 3.39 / 3.69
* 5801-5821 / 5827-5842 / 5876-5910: -1.8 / 3.61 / 3.94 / 3.26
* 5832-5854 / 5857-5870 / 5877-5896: -1.0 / 3.8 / 3.78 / 3.21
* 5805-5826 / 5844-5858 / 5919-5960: -0.6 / 3.61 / 3.75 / 3.55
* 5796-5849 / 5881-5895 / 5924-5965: 2.1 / 3.73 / 3.1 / 3.58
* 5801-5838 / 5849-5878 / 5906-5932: -0.3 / 3.77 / 3.71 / 3.55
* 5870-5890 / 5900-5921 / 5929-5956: -0.7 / 3.4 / 3.61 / 3.57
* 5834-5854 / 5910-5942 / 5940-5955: 0.8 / 3.75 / 3.56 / 3.62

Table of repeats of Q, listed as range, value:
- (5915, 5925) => 3.67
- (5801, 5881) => 3.73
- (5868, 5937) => 3.41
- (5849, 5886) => 3.65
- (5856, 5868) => 3.83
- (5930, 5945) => 3.54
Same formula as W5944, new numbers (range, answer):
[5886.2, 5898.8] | 2.96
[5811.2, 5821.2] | 3.39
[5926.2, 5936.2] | 3.34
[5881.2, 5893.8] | 3.11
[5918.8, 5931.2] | 3.41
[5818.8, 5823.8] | 3.41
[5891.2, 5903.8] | 3.14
